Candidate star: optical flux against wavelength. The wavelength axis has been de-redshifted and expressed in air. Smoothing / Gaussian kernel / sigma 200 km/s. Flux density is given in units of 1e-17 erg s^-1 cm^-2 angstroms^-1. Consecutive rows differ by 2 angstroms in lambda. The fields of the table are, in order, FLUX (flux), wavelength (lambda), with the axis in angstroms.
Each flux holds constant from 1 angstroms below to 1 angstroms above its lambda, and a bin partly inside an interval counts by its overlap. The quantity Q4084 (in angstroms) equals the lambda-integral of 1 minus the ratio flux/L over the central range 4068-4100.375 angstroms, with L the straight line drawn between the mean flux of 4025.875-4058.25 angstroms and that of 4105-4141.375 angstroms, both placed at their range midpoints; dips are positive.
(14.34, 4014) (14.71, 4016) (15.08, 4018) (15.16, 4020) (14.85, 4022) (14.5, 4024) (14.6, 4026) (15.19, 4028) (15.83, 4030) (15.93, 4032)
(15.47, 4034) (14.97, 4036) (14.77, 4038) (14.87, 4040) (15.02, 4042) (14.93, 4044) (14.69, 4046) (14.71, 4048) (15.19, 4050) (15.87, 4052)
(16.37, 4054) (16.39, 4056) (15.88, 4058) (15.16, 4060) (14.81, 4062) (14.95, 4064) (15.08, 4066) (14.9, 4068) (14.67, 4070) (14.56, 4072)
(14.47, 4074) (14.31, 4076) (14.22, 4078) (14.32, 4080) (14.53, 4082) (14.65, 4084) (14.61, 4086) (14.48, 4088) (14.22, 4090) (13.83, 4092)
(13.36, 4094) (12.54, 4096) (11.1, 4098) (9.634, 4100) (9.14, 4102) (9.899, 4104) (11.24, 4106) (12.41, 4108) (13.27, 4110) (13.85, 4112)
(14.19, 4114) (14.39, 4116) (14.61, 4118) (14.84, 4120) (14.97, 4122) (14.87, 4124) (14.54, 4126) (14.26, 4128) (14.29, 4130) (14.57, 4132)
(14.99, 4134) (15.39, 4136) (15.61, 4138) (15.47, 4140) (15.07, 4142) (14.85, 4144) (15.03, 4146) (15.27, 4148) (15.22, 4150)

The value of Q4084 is 2.2 angstroms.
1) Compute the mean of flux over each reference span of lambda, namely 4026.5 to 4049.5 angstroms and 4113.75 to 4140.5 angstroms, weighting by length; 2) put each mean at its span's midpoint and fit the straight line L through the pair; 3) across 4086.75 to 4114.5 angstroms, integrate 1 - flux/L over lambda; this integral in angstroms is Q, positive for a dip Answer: 4.7 angstroms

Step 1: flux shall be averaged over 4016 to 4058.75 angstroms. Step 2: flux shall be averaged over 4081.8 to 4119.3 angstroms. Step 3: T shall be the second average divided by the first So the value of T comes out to 0.85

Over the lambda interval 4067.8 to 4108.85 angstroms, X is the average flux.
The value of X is 13.2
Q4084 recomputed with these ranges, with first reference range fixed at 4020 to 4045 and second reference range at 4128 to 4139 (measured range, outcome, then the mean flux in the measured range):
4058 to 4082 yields 0.47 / 14.7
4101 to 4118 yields 2.86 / 12.4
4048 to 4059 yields -0.57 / 15.8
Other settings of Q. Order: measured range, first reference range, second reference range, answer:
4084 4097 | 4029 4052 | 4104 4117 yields -0.29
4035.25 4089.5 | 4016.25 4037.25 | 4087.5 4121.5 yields -3.43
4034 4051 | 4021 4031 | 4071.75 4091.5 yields -0.12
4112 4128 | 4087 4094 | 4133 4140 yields 0.35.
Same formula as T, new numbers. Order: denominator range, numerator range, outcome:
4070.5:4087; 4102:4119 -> 0.88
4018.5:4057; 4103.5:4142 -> 0.93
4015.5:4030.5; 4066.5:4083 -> 0.97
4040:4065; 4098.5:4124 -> 0.83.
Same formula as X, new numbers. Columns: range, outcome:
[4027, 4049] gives 15.1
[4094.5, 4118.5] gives 12.2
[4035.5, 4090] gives 14.9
